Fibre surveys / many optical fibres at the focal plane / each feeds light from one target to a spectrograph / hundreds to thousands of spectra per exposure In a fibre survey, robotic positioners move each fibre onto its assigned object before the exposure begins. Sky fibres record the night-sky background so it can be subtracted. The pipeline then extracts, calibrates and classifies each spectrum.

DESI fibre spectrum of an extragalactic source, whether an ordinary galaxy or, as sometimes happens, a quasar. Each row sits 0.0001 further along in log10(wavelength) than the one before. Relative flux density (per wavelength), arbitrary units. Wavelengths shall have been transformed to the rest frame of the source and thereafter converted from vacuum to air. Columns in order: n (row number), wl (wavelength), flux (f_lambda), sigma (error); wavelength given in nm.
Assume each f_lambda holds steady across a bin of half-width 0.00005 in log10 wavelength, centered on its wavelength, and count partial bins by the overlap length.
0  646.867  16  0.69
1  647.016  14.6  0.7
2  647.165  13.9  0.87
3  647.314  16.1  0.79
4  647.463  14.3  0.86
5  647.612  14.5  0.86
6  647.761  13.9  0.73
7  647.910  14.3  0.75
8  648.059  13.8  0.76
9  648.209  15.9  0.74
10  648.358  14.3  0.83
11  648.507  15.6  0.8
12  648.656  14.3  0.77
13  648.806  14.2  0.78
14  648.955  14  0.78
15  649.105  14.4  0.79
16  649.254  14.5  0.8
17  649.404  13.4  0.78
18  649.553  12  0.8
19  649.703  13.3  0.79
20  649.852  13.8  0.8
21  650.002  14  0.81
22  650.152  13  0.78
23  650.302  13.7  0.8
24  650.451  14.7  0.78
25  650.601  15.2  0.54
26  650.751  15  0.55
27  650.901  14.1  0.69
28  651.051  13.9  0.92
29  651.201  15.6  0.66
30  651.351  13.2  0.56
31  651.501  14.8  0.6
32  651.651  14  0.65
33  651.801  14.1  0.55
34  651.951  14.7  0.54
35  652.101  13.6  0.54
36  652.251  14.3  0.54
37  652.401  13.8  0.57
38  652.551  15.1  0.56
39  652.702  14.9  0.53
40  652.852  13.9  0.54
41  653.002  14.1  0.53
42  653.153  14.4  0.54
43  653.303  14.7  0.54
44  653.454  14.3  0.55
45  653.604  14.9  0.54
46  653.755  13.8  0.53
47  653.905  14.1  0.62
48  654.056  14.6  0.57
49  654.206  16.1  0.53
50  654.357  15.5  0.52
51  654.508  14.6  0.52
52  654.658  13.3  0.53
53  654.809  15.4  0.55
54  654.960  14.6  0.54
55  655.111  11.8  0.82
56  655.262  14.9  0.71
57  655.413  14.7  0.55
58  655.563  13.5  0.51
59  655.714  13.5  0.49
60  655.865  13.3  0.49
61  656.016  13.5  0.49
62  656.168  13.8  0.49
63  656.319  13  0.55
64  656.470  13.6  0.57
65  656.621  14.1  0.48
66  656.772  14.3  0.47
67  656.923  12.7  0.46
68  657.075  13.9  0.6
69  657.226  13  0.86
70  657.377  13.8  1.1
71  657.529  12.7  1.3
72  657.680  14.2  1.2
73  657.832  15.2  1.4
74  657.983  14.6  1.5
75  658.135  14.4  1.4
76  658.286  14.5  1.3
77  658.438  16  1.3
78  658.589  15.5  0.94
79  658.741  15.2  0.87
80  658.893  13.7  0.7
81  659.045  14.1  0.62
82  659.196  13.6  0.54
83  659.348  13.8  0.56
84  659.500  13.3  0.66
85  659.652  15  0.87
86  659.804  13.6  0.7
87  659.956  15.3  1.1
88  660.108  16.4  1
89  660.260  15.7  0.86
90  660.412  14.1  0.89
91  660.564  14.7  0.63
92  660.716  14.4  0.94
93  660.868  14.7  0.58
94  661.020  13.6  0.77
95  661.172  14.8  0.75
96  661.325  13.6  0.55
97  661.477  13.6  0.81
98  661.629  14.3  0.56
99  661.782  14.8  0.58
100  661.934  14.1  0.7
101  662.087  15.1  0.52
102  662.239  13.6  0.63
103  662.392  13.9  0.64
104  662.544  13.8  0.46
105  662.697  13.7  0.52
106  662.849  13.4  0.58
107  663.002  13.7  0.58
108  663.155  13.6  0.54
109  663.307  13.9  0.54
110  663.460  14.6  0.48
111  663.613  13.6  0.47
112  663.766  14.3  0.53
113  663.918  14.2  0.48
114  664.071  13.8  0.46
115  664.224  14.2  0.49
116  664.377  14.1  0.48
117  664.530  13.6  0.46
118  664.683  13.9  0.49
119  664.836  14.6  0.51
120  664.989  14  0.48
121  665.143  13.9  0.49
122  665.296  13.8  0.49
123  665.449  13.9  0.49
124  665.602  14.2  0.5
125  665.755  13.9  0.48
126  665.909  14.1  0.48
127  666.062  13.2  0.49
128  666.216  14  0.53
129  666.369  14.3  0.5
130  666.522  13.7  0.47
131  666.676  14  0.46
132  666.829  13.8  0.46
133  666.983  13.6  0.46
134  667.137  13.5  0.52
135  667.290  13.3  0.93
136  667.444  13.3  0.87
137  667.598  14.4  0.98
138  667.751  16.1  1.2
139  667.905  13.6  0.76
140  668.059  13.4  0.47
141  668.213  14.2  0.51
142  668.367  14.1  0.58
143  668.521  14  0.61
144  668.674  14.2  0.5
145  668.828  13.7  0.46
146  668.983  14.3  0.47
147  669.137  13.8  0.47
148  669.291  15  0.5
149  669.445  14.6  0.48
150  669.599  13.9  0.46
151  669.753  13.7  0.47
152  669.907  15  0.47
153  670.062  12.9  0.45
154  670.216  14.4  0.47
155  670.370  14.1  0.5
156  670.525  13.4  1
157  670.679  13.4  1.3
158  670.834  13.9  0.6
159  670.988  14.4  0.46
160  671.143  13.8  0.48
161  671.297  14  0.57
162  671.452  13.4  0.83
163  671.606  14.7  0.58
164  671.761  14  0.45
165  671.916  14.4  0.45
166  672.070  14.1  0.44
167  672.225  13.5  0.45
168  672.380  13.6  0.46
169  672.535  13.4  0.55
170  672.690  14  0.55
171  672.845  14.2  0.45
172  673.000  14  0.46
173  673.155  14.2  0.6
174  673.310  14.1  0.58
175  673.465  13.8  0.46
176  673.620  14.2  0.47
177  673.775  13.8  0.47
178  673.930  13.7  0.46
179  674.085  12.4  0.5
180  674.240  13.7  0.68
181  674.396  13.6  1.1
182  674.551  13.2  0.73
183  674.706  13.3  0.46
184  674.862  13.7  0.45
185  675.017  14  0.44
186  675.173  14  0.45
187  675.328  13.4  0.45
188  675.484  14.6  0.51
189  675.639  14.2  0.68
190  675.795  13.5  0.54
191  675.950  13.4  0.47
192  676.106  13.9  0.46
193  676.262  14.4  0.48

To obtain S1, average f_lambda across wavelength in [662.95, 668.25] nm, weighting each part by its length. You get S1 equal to 14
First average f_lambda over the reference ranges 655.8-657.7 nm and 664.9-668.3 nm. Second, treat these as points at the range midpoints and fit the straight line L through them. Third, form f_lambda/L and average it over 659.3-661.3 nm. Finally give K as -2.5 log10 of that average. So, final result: -0.07 mag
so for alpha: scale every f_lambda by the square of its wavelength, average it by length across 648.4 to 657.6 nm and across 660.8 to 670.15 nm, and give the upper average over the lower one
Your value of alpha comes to 1.0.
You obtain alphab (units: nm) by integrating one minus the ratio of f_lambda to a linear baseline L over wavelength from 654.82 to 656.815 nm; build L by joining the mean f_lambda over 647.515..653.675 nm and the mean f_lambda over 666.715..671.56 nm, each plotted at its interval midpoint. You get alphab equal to 0.06 nm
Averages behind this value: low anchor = 14.2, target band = 13.8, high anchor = 14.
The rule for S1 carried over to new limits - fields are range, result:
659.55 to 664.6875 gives 14.2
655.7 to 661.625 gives 14.2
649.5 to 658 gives 14.1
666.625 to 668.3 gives 13.9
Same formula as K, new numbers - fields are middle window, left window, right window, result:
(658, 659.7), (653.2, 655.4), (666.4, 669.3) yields -0.01 mag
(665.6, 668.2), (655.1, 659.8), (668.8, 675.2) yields 0.00 mag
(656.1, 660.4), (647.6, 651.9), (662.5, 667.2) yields -0.02 mag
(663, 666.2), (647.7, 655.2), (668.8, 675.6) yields 0.01 mag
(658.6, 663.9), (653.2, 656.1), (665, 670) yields -0.01 mag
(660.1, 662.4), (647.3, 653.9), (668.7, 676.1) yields -0.03 mag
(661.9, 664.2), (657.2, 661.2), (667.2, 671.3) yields 0.03 mag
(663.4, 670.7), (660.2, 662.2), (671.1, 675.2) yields 0.01 mag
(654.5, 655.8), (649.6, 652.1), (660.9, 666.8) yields 0.01 mag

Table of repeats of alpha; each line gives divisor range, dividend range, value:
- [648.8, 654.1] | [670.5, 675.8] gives 1.04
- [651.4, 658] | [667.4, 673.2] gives 1.04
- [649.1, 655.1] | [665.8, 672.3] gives 1.03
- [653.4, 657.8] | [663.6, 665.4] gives 1.03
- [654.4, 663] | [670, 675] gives 1.02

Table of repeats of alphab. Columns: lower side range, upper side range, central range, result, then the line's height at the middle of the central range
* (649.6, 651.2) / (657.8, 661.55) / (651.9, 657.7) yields 0.09 nm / 14.3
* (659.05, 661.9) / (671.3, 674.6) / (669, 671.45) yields -0.01 nm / 13.9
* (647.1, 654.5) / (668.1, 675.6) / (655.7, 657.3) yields 0.08 nm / 14.2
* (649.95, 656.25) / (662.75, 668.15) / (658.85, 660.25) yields -0.03 nm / 14.1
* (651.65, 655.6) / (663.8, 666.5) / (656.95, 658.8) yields -0.02 nm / 14.2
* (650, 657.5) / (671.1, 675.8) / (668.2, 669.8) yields -0.03 nm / 13.9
